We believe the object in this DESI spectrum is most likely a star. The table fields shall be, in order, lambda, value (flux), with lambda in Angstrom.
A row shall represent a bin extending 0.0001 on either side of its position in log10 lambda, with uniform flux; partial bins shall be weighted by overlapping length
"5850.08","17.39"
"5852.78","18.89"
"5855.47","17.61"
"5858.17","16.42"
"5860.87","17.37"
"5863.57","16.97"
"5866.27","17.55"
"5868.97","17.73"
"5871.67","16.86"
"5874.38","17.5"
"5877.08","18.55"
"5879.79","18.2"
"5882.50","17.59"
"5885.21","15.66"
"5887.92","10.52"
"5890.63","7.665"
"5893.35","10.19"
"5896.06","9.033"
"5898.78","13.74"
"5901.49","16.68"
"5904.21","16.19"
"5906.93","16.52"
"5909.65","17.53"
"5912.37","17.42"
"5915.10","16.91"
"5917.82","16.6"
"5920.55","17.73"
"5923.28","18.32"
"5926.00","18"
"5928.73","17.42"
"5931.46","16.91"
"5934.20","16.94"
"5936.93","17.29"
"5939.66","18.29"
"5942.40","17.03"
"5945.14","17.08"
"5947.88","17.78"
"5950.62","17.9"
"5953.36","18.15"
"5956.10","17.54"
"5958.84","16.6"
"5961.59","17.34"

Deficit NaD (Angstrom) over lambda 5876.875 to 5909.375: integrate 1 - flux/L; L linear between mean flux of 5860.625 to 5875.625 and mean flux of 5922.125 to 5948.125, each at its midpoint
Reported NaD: 6.0 Angstrom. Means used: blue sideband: 17.3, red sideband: 17.5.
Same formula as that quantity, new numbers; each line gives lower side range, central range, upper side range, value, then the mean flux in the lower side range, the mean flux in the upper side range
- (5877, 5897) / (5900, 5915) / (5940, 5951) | -2.2 Angstrom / 13.2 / 17.5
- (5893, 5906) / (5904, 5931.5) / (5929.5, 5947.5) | -3.7 Angstrom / 13.5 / 17.3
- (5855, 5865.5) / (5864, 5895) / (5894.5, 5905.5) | 0.7 Angstrom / 17.1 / 13.8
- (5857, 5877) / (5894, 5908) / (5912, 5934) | 2.6 Angstrom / 17.3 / 17.4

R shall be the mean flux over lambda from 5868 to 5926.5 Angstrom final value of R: 15.6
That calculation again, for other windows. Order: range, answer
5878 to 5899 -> 12.9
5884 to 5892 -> 11.2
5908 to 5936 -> 17.4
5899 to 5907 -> 16.1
